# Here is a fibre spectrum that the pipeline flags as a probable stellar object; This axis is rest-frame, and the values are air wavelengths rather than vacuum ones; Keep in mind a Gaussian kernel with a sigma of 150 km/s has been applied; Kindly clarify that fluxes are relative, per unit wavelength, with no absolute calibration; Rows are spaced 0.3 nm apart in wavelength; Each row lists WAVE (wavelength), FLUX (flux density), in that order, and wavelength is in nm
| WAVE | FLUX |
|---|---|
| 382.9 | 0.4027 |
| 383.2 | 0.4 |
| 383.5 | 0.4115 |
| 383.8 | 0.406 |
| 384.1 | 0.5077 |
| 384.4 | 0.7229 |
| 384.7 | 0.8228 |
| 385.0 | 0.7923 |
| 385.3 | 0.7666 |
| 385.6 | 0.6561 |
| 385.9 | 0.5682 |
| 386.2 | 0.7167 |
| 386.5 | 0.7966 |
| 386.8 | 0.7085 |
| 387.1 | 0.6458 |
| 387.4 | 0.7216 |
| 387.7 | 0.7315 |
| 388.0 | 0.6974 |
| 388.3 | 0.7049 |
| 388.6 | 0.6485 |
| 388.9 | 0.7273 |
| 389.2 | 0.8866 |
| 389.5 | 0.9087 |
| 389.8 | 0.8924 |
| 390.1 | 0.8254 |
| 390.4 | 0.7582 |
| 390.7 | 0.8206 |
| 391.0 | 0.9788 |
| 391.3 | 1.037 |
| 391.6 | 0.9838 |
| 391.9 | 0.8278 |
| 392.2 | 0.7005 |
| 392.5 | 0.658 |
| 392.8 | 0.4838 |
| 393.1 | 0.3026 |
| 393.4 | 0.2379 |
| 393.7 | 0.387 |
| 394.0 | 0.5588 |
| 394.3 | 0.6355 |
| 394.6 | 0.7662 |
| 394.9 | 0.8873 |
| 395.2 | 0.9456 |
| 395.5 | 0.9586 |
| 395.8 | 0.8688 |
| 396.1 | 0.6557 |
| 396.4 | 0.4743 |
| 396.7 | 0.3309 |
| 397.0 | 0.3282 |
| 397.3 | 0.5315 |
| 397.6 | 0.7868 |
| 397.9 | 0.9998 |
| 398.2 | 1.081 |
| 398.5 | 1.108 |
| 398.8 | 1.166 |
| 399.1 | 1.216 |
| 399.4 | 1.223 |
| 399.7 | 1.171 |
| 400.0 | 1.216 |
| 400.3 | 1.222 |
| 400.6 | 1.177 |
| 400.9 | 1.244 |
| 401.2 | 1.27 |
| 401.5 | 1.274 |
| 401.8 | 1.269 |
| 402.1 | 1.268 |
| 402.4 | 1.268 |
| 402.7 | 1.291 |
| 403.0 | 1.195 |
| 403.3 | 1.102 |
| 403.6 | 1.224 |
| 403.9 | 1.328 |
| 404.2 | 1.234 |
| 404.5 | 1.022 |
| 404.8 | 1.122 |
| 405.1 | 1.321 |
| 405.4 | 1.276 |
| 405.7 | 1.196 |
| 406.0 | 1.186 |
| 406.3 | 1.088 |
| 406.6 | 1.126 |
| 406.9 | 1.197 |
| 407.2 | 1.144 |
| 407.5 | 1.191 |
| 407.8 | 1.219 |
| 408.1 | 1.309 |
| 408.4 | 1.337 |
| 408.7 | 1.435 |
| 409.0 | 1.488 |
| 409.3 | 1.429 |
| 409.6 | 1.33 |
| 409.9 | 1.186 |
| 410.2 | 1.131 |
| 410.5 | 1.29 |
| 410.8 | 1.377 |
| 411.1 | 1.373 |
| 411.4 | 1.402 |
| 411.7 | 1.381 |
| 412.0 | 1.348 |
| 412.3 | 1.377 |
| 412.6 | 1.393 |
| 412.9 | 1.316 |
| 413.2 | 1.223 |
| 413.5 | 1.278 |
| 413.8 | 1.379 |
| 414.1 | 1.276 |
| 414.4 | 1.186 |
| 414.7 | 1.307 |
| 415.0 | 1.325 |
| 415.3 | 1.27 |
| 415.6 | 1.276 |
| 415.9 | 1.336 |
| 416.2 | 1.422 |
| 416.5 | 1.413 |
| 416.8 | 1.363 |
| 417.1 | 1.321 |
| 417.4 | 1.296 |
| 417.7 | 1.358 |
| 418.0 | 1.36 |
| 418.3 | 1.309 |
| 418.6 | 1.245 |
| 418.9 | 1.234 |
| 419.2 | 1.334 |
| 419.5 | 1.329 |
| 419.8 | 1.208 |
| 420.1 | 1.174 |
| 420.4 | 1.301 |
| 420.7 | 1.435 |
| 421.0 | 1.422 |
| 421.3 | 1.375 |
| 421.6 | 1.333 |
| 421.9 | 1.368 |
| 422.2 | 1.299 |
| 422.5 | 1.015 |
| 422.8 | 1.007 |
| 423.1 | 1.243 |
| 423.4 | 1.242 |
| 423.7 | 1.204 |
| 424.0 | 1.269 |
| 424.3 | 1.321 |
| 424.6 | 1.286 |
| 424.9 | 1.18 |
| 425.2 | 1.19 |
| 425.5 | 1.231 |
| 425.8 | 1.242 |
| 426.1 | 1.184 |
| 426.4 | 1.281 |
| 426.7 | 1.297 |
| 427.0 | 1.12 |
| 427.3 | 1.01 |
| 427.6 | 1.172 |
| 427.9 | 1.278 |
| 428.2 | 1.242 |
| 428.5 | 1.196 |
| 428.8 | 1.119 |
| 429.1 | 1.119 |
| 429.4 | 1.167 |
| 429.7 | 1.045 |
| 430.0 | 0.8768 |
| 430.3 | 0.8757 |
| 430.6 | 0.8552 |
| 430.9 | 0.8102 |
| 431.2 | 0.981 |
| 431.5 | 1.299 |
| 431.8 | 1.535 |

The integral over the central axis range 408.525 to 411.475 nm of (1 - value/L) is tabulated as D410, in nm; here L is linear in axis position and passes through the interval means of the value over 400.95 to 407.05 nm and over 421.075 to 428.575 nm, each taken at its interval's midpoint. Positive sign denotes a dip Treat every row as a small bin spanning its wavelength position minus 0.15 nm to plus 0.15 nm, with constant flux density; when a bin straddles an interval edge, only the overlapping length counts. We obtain -0.30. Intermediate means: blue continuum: 1.21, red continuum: 1.23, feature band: 1.34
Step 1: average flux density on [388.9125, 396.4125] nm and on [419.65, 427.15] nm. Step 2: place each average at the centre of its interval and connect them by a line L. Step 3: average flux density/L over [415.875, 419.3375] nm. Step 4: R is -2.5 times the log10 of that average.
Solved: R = -0.16 mag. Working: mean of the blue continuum 0.742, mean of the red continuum 1.25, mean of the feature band 1.33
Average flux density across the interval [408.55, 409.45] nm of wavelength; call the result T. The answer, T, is 1.45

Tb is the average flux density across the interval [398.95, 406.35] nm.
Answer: 1.22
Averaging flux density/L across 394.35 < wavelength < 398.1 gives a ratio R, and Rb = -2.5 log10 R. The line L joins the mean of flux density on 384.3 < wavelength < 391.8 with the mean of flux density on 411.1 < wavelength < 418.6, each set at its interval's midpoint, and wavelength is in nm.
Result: 0.31 mag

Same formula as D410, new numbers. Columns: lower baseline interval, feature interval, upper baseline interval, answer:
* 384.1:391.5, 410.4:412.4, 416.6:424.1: -0.393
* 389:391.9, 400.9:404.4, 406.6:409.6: -0.216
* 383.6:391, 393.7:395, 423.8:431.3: 0.217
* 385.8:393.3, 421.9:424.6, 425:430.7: -0.313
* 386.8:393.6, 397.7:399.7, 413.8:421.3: -0.465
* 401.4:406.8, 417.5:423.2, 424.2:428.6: -0.324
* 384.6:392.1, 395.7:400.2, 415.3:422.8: 0.343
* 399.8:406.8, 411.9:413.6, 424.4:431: -0.204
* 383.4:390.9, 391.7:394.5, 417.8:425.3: 0.918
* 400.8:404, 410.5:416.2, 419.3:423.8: -0.307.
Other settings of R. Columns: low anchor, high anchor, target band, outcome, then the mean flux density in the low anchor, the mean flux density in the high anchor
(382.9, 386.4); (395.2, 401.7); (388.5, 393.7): 0.046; 0.609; 0.969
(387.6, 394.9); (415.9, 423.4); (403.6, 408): -0.175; 0.718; 1.3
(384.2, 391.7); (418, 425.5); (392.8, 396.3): 0.333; 0.778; 1.26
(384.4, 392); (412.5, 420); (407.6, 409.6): -0.169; 0.783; 1.31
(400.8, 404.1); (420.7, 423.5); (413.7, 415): -0.025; 1.25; 1.27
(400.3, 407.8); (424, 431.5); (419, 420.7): -0.110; 1.21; 1.13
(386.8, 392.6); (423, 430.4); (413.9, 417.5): -0.231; 0.797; 1.18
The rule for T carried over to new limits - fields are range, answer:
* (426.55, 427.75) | 1.15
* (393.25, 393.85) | 0.312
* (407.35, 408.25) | 1.24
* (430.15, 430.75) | 0.865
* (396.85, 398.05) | 0.662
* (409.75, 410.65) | 1.2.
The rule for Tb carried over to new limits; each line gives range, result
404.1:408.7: 1.21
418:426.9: 1.26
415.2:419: 1.33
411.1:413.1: 1.37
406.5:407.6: 1.17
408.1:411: 1.33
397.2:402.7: 1.15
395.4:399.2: 0.801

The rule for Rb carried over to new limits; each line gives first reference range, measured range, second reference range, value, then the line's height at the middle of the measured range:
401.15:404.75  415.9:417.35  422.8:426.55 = -0.12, 1.23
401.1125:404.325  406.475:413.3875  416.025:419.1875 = -0.01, 1.29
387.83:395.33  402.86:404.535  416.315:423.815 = -0.23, 0.968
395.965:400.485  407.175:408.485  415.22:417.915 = -0.10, 1.13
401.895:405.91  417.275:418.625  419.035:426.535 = -0.06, 1.25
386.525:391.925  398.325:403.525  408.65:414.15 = -0.12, 1.09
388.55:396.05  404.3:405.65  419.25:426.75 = -0.23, 0.958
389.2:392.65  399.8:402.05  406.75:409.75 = -0.11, 1.12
